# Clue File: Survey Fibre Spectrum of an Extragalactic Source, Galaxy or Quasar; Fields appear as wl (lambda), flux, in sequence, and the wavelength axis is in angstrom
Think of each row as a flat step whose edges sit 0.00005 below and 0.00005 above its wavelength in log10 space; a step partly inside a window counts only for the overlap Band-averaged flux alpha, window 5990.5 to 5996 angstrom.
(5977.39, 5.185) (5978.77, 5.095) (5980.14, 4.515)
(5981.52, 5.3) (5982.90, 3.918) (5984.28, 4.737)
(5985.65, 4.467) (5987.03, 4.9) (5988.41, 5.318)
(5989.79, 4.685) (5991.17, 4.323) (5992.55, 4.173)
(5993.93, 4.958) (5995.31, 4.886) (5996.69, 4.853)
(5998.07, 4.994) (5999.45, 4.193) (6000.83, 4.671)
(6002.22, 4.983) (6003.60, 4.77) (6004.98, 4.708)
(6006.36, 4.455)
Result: 4.59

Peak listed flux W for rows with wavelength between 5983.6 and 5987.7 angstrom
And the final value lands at 4.9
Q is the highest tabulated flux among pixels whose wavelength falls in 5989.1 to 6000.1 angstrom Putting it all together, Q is 4.994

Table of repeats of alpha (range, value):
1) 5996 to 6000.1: 4.69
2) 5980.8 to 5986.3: 4.61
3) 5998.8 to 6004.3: 4.66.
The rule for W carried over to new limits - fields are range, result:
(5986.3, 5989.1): 5.318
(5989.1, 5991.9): 4.685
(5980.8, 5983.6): 5.3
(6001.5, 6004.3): 4.983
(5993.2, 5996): 4.958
